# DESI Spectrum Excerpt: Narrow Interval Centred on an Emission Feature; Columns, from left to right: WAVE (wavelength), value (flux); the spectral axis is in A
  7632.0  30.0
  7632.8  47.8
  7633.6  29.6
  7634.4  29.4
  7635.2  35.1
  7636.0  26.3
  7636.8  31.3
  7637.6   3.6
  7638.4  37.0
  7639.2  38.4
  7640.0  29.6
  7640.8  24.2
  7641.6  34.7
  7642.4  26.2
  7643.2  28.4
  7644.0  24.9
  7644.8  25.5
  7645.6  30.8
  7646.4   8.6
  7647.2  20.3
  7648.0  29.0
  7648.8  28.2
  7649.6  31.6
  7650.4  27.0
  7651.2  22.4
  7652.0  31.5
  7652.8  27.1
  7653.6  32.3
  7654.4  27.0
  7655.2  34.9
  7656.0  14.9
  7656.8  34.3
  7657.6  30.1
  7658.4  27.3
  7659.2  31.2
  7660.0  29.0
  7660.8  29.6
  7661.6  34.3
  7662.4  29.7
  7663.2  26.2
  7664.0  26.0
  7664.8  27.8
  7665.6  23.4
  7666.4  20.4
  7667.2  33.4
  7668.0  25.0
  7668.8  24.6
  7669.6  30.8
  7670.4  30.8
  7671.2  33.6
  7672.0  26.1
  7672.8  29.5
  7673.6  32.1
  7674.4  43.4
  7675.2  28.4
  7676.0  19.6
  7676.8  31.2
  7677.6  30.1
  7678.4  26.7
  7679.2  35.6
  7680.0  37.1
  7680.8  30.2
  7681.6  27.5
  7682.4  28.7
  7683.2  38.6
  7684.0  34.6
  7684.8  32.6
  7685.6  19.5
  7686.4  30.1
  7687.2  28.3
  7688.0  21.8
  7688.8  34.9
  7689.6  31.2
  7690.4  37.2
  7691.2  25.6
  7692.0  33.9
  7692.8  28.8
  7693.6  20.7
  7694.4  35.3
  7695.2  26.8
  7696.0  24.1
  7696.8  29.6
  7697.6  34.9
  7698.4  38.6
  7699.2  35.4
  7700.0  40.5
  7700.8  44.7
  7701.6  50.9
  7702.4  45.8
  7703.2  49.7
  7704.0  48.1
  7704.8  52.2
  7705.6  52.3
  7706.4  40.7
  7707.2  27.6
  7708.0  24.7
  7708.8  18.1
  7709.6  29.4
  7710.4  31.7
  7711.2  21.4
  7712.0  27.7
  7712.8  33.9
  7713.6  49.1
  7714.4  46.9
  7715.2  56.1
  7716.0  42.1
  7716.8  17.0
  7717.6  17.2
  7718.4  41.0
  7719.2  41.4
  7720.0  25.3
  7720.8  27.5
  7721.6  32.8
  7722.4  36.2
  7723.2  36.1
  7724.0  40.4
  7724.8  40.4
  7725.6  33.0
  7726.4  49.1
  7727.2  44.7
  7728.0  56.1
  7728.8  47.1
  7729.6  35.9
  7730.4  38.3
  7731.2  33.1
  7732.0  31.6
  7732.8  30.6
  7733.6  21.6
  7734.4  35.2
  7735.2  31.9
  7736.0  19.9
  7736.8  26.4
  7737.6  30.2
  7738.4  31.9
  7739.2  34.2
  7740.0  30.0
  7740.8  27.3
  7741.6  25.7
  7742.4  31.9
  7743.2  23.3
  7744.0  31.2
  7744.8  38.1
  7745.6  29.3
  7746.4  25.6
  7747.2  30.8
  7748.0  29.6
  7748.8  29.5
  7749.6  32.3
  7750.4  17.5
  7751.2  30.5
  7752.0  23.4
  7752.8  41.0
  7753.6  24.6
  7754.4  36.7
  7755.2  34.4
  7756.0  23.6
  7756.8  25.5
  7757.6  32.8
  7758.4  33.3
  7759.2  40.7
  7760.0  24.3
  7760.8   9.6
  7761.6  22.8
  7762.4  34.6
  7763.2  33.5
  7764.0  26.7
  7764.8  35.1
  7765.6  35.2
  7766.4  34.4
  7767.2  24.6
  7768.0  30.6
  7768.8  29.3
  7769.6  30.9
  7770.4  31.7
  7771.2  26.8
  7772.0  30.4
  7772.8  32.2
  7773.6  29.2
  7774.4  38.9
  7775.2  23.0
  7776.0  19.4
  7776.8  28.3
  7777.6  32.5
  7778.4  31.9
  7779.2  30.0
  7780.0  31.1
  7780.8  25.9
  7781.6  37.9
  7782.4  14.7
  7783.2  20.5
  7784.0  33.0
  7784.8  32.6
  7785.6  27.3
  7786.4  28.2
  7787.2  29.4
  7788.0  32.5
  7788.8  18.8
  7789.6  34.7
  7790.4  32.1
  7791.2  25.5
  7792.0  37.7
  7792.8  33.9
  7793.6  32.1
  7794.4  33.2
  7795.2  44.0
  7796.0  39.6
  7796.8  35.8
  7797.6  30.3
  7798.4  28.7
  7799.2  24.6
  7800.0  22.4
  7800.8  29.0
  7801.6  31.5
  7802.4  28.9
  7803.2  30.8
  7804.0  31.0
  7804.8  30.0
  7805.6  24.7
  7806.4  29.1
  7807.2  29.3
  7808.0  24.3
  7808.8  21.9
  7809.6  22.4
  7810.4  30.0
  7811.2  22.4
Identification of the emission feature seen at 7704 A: H-alpha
